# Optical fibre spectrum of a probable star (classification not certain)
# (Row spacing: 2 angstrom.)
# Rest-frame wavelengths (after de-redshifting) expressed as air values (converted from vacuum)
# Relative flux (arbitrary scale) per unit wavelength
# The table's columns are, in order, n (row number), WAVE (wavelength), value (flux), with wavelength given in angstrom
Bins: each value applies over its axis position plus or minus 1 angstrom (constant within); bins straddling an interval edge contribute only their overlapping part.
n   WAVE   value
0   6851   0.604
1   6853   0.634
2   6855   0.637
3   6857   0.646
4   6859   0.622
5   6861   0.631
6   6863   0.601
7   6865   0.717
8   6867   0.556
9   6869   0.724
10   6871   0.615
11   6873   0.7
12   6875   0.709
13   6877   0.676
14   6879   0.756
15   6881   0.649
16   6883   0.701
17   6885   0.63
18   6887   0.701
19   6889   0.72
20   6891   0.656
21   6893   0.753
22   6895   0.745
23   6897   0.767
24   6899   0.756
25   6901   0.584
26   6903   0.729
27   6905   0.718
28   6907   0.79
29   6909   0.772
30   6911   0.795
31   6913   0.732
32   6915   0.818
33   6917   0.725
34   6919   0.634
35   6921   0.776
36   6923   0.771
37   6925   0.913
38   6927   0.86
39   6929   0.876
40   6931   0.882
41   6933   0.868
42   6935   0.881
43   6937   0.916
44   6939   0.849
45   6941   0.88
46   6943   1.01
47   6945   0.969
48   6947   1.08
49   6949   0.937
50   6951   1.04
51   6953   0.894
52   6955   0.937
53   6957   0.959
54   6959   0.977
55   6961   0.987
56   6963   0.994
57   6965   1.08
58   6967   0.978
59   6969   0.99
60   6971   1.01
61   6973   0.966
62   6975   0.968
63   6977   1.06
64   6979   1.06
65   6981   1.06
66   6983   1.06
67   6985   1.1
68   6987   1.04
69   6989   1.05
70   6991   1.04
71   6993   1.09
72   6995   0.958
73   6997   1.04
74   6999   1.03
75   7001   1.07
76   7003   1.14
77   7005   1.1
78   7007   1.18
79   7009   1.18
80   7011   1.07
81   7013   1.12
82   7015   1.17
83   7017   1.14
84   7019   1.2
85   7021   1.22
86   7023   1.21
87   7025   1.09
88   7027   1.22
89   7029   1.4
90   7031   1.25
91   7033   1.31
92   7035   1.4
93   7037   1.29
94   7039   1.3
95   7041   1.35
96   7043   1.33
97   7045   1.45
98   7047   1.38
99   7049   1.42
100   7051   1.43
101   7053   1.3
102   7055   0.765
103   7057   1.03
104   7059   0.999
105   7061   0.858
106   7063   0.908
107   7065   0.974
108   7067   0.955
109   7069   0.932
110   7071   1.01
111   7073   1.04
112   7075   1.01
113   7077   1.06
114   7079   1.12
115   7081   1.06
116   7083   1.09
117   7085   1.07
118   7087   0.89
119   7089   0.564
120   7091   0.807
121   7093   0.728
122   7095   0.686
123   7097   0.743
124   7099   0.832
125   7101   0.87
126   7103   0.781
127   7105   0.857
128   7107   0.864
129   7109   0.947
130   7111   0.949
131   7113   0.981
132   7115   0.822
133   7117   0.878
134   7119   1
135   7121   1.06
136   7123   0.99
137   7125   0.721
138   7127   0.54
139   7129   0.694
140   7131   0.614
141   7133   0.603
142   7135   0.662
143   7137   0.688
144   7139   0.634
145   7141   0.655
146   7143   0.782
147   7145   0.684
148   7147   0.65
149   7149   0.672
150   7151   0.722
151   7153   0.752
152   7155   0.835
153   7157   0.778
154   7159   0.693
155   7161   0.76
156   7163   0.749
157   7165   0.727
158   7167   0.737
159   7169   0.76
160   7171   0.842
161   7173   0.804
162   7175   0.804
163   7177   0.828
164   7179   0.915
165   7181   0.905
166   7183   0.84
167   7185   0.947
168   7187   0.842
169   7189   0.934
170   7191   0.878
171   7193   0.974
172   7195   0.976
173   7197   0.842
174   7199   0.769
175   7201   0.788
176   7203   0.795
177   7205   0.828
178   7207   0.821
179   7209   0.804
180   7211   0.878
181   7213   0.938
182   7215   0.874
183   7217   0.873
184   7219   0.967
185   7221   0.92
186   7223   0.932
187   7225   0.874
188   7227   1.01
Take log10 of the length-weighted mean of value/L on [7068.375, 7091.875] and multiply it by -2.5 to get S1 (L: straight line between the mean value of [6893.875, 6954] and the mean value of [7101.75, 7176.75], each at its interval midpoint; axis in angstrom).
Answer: -0.22 mag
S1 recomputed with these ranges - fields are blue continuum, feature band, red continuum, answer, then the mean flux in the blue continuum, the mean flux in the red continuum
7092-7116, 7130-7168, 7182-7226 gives 0.21 mag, 0.838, 0.877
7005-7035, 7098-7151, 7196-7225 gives 0.28 mag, 1.2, 0.86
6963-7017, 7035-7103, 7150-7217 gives -0.07 mag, 1.06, 0.829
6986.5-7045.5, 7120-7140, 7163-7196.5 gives 0.31 mag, 1.18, 0.854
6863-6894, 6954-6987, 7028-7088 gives -0.10 mag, 0.682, 1.15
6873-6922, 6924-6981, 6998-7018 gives -0.05 mag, 0.72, 1.12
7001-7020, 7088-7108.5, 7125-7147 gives 0.03 mag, 1.14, 0.658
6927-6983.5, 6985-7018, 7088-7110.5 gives -0.19 mag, 0.968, 0.793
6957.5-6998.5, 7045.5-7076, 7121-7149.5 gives -0.25 mag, 1.02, 0.698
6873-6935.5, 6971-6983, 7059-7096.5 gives -0.23 mag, 0.751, 0.931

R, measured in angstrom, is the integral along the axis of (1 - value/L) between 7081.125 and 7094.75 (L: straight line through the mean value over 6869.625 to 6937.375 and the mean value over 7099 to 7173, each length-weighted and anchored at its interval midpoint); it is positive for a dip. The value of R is -1.58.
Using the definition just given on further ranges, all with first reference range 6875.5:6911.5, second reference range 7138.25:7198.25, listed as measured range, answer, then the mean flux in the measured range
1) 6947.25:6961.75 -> -4.62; 0.967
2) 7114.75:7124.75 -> -2.03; 0.942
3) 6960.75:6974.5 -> -4.90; 1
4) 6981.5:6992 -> -4.45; 1.06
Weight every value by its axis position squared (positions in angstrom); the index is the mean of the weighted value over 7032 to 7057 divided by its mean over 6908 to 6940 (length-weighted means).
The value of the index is 1.6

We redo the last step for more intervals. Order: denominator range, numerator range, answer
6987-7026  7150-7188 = 0.76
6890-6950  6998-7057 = 1.55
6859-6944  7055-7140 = 1.22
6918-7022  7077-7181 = 0.84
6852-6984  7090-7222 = 1.06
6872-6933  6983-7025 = 1.53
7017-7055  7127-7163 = 0.56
